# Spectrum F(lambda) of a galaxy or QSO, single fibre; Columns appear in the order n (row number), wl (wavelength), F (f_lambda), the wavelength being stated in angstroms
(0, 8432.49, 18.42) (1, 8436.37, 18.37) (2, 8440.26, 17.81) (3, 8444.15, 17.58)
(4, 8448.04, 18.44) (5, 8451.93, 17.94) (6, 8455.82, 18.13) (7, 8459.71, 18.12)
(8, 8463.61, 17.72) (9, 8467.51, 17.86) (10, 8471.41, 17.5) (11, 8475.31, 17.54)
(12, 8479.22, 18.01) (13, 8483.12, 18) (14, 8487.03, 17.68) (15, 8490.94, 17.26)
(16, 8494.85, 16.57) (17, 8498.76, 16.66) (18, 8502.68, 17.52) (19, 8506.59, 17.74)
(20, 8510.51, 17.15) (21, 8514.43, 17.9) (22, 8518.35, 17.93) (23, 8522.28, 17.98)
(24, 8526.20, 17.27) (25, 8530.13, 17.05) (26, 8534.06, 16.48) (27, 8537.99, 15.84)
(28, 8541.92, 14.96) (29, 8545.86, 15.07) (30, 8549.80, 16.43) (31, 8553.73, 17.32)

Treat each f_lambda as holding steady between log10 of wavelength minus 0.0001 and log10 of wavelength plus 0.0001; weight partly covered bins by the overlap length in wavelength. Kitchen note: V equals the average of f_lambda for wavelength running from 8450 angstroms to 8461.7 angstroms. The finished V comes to 18.1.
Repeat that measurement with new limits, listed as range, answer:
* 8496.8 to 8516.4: 17.4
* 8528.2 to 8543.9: 16.1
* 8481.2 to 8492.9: 17.6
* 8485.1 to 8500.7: 17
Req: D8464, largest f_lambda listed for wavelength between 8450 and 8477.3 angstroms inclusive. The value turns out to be 18.13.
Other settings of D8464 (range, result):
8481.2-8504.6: 18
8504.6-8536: 17.98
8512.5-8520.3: 17.93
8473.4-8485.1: 18.01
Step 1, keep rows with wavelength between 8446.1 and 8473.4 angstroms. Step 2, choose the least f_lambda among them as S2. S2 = 17.5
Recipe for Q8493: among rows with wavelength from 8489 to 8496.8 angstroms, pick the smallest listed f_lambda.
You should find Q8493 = 16.57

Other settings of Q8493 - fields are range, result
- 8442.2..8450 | 17.58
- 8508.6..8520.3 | 17.15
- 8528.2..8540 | 15.84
